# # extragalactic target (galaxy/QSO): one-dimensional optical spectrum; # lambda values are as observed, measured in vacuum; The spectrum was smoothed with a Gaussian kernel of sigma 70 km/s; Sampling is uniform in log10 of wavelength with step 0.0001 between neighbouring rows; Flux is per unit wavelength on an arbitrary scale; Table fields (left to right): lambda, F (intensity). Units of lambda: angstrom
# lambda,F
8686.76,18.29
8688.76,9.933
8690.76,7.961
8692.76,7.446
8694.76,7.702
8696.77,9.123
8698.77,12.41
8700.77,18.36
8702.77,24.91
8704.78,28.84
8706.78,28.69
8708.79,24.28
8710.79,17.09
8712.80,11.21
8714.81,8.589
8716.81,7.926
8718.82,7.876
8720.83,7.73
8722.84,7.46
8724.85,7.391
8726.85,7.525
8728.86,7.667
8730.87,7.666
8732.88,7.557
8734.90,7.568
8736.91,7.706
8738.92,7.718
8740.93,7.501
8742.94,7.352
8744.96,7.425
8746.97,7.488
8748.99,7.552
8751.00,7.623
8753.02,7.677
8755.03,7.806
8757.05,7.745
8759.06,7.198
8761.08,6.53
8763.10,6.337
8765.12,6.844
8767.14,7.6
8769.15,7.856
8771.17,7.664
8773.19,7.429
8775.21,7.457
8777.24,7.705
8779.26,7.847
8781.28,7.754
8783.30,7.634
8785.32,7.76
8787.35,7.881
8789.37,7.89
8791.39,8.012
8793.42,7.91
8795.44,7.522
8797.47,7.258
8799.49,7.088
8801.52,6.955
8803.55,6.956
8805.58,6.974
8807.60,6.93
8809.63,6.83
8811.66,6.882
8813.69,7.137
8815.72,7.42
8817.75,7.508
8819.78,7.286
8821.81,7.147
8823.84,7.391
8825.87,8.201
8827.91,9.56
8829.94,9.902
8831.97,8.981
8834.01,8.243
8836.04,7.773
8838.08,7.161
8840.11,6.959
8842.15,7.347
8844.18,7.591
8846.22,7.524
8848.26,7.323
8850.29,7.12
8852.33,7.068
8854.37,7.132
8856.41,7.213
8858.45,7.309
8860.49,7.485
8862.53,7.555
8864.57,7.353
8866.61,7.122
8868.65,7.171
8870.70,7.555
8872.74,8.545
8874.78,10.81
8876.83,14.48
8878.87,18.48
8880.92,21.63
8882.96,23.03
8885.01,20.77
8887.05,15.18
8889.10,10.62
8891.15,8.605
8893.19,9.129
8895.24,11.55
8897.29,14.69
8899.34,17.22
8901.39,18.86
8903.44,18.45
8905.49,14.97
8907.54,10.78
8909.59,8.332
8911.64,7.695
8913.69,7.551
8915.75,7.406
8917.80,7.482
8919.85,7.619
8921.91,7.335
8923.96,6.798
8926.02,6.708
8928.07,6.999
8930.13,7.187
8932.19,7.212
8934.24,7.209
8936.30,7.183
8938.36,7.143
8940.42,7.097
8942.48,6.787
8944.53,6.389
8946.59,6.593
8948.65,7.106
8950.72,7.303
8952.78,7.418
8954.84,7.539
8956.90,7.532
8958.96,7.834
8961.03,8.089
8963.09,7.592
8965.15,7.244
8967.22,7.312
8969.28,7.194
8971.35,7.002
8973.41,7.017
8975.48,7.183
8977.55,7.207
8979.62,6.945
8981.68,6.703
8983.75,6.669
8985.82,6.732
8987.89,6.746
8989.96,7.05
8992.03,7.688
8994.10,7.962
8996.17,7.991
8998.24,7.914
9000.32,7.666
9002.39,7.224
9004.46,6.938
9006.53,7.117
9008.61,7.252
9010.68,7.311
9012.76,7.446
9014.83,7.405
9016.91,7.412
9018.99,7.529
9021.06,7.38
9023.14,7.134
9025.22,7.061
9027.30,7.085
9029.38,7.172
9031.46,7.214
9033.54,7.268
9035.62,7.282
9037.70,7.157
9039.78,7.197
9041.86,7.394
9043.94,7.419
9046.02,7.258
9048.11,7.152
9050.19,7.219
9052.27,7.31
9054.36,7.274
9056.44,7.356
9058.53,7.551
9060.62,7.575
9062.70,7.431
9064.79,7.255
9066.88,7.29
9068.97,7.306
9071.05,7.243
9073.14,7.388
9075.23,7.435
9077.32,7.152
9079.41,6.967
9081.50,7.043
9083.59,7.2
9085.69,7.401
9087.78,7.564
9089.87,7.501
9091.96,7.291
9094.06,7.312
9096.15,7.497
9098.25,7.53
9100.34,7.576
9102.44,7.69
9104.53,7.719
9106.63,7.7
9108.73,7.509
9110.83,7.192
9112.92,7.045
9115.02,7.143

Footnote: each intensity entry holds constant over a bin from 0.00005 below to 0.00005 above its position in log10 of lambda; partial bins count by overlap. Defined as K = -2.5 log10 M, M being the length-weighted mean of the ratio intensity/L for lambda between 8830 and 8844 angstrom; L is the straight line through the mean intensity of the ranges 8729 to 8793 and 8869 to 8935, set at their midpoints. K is 0.22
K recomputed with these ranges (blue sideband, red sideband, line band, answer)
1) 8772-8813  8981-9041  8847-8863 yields 0.02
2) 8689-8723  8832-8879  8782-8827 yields 0.35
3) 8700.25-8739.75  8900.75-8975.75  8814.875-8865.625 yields 0.31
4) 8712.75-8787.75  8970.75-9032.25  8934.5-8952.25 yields 0.05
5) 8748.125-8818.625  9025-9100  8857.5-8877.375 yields -0.14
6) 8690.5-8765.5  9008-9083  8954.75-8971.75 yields 0.08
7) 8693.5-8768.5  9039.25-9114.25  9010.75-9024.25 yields 0.07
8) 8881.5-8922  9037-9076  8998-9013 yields 0.23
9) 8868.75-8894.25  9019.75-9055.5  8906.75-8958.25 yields 0.50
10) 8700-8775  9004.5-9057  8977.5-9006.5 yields 0.06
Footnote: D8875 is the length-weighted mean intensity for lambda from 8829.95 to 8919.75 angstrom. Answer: 10.6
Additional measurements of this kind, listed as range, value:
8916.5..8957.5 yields 7.13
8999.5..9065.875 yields 7.29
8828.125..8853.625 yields 7.8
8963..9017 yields 7.25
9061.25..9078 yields 7.32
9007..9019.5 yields 7.37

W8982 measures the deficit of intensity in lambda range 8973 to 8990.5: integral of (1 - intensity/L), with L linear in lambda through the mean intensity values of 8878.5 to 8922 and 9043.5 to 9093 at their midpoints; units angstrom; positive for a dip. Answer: 5.8 angstrom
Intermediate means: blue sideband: 13.1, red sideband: 7.32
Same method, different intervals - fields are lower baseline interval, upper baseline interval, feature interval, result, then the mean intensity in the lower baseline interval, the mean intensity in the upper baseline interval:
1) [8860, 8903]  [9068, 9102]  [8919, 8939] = 7.70 angstrom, 12.9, 7.34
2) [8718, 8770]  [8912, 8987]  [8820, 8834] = -2.06 angstrom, 7.47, 7.18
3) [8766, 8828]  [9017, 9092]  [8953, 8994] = 0.62 angstrom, 7.5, 7.29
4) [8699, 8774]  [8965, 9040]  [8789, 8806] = 3.88 angstrom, 10.3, 7.24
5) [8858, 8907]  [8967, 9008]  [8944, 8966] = 3.92 angstrom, 12.9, 7.21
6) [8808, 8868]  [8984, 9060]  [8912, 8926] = 0.22 angstrom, 7.56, 7.31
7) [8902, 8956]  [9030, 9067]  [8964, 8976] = 1.08 angstrom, 8.17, 7.31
